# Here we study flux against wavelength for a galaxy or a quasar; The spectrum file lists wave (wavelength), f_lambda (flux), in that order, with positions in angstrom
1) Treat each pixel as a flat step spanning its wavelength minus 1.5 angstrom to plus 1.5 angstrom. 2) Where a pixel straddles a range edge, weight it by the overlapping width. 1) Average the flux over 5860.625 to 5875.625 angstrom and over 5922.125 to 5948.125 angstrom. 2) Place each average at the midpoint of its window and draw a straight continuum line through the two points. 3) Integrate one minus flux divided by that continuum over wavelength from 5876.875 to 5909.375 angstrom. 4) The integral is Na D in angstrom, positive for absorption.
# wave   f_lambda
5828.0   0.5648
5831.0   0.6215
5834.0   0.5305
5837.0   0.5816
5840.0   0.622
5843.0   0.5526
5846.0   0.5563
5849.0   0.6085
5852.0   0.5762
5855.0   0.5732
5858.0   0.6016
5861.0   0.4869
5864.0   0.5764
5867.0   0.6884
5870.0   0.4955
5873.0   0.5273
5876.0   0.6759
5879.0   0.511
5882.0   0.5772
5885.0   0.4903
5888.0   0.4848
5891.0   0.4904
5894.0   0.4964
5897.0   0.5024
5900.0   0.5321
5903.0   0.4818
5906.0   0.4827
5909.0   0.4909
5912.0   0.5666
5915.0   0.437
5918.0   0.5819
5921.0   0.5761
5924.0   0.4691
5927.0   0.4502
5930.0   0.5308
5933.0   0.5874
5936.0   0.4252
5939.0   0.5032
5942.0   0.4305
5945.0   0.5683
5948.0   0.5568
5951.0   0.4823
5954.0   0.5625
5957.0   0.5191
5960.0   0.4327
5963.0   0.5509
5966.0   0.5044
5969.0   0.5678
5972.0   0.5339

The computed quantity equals 2.2 angstrom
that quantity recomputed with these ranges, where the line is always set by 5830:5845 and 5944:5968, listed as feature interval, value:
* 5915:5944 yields 1.71 angstrom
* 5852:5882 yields -0.33 angstrom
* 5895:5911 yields 1.39 angstrom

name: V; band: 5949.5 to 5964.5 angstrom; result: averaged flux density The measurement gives 0.509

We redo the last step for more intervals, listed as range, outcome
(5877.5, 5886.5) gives 0.526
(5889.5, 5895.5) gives 0.493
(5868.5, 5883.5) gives 0.557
